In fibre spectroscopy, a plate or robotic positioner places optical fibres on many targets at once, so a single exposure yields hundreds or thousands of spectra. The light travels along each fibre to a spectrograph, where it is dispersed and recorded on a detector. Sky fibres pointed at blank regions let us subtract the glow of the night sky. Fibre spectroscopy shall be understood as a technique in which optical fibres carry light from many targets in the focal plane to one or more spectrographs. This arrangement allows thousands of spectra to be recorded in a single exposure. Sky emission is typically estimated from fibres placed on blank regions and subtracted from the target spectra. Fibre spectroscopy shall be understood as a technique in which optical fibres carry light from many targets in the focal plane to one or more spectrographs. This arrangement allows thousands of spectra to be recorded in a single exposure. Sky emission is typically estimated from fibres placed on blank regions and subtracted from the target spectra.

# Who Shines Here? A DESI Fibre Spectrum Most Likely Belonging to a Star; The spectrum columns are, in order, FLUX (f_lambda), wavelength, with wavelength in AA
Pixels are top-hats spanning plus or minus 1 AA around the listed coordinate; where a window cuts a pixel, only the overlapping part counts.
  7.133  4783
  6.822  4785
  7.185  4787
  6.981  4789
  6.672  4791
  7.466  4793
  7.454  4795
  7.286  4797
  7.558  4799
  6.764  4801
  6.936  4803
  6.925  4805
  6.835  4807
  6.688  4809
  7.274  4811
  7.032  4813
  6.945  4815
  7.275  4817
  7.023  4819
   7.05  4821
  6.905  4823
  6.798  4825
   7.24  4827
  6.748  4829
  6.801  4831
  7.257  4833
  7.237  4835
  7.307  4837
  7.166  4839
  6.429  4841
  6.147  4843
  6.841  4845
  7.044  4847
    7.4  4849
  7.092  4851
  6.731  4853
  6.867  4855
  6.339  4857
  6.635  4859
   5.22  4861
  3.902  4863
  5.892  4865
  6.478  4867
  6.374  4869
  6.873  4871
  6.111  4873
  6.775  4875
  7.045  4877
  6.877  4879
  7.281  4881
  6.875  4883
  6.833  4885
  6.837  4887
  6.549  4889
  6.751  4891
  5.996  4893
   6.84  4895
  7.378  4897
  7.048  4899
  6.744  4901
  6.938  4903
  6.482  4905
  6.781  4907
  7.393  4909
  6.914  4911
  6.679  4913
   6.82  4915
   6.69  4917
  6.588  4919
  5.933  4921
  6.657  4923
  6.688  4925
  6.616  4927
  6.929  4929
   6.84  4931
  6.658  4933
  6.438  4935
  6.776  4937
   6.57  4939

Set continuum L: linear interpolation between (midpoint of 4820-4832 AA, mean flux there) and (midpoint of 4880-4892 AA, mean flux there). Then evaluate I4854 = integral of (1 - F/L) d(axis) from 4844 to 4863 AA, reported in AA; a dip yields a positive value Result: 1.0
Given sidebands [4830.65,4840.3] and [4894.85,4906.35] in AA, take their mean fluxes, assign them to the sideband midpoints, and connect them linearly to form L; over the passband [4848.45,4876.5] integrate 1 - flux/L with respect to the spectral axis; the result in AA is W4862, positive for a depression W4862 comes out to 2.9 AA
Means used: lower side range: 7.15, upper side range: 6.91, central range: 6.33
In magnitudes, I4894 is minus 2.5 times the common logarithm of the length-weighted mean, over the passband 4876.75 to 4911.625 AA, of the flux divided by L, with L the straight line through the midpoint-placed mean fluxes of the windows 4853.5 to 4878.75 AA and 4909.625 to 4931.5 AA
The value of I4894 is -0.06 mag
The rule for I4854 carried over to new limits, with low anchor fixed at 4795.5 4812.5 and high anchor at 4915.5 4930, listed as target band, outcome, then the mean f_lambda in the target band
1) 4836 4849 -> 0.1 AA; 6.87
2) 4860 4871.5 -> 1.8 AA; 5.74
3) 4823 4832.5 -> 0.1 AA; 6.92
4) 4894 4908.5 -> -0.5 AA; 6.9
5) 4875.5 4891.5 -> -0.3 AA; 6.88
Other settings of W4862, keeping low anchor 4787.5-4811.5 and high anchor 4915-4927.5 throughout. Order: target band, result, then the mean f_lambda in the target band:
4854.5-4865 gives 1.64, 5.75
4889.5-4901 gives -0.22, 6.79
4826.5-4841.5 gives -0.25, 7.04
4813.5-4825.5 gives -0.05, 7.01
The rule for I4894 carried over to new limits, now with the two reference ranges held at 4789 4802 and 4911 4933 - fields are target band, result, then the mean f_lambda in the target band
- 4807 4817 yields 0.02 mag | 7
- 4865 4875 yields 0.07 mag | 6.43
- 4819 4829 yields 0.01 mag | 6.98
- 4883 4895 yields 0.03 mag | 6.64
